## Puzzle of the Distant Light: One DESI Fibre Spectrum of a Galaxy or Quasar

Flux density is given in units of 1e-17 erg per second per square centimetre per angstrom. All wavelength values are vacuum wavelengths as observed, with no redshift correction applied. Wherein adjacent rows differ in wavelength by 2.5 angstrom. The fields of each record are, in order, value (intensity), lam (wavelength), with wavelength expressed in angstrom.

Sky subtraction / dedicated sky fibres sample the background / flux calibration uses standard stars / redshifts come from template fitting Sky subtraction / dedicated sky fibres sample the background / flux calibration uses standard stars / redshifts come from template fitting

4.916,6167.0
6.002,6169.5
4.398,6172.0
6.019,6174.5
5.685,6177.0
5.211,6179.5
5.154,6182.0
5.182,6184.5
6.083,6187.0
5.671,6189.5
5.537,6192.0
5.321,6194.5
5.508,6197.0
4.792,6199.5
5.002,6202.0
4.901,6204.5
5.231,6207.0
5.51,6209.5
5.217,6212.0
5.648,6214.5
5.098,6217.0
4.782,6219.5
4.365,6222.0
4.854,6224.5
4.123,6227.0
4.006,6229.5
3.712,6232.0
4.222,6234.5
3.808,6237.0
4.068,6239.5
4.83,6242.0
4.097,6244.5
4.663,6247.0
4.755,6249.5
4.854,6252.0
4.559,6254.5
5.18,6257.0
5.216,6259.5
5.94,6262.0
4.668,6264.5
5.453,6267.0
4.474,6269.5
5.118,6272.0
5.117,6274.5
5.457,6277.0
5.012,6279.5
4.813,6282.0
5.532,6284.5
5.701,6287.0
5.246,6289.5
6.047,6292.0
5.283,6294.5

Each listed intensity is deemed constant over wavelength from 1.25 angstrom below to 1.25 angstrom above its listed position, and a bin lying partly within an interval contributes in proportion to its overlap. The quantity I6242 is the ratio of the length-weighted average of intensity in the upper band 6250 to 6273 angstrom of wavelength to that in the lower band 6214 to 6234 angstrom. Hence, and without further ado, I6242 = 1.1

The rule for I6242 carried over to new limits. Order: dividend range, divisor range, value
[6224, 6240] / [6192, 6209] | 0.79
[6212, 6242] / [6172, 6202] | 0.83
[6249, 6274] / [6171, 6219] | 0.95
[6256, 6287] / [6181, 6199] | 0.95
